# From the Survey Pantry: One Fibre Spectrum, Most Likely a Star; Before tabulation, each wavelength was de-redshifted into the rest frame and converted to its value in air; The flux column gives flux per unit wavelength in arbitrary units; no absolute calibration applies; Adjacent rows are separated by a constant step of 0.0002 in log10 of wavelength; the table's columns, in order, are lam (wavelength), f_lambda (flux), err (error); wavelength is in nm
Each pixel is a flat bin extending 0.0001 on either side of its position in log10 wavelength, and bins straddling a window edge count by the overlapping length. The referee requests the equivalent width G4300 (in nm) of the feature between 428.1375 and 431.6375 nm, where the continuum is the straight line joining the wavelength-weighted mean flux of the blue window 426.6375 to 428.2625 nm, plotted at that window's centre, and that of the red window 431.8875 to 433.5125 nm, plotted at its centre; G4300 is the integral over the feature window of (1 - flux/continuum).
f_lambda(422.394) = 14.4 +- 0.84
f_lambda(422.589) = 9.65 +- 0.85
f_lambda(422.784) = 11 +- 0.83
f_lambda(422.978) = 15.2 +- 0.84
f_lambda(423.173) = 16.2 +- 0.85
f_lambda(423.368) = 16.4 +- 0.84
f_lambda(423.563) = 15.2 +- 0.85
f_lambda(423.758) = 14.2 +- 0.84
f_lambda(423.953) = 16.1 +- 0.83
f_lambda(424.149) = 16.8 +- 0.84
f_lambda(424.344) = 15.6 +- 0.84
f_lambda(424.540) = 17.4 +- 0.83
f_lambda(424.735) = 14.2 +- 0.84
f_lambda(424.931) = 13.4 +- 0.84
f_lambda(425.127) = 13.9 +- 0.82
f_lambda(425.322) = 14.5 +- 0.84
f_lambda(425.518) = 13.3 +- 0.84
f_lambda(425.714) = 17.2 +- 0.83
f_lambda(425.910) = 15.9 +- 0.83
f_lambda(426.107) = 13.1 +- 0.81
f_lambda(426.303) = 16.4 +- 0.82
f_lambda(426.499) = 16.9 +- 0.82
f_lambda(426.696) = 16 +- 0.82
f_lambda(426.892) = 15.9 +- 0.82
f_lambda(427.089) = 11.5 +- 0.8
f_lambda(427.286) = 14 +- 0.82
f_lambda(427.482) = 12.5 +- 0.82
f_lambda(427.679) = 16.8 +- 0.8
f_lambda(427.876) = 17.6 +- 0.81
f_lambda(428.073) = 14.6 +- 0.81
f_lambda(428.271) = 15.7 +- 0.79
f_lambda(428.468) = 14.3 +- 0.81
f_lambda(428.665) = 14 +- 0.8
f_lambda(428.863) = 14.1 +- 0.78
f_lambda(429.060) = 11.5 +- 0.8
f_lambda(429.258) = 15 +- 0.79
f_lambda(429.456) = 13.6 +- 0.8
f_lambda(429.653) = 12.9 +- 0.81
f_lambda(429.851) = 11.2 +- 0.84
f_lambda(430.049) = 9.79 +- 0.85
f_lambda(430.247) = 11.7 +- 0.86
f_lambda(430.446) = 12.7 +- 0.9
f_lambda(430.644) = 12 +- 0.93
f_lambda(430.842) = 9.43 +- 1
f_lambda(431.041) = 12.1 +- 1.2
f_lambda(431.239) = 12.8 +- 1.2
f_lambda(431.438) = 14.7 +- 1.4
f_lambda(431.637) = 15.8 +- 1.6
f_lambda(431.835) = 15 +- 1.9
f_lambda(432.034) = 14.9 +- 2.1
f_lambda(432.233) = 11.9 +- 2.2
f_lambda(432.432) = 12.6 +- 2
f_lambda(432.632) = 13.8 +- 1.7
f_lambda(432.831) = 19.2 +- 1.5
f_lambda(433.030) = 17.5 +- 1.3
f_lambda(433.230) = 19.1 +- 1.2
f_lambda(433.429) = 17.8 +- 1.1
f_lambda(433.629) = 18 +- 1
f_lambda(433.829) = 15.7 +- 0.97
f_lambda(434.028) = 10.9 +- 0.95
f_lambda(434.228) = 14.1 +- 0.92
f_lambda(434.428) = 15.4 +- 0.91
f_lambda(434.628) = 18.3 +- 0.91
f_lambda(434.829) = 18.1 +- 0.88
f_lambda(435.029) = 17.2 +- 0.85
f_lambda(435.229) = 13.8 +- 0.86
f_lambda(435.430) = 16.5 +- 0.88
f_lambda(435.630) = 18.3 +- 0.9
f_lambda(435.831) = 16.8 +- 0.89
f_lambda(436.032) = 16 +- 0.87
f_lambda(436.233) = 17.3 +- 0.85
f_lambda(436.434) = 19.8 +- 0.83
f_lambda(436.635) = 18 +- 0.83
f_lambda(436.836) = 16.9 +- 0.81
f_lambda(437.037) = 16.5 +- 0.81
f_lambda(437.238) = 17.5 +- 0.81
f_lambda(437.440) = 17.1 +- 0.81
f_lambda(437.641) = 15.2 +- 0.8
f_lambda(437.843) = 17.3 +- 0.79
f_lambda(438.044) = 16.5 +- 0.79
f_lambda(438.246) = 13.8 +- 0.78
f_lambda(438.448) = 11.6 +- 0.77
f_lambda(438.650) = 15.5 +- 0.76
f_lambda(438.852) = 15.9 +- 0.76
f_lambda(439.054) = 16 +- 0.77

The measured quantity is 0.55 nm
